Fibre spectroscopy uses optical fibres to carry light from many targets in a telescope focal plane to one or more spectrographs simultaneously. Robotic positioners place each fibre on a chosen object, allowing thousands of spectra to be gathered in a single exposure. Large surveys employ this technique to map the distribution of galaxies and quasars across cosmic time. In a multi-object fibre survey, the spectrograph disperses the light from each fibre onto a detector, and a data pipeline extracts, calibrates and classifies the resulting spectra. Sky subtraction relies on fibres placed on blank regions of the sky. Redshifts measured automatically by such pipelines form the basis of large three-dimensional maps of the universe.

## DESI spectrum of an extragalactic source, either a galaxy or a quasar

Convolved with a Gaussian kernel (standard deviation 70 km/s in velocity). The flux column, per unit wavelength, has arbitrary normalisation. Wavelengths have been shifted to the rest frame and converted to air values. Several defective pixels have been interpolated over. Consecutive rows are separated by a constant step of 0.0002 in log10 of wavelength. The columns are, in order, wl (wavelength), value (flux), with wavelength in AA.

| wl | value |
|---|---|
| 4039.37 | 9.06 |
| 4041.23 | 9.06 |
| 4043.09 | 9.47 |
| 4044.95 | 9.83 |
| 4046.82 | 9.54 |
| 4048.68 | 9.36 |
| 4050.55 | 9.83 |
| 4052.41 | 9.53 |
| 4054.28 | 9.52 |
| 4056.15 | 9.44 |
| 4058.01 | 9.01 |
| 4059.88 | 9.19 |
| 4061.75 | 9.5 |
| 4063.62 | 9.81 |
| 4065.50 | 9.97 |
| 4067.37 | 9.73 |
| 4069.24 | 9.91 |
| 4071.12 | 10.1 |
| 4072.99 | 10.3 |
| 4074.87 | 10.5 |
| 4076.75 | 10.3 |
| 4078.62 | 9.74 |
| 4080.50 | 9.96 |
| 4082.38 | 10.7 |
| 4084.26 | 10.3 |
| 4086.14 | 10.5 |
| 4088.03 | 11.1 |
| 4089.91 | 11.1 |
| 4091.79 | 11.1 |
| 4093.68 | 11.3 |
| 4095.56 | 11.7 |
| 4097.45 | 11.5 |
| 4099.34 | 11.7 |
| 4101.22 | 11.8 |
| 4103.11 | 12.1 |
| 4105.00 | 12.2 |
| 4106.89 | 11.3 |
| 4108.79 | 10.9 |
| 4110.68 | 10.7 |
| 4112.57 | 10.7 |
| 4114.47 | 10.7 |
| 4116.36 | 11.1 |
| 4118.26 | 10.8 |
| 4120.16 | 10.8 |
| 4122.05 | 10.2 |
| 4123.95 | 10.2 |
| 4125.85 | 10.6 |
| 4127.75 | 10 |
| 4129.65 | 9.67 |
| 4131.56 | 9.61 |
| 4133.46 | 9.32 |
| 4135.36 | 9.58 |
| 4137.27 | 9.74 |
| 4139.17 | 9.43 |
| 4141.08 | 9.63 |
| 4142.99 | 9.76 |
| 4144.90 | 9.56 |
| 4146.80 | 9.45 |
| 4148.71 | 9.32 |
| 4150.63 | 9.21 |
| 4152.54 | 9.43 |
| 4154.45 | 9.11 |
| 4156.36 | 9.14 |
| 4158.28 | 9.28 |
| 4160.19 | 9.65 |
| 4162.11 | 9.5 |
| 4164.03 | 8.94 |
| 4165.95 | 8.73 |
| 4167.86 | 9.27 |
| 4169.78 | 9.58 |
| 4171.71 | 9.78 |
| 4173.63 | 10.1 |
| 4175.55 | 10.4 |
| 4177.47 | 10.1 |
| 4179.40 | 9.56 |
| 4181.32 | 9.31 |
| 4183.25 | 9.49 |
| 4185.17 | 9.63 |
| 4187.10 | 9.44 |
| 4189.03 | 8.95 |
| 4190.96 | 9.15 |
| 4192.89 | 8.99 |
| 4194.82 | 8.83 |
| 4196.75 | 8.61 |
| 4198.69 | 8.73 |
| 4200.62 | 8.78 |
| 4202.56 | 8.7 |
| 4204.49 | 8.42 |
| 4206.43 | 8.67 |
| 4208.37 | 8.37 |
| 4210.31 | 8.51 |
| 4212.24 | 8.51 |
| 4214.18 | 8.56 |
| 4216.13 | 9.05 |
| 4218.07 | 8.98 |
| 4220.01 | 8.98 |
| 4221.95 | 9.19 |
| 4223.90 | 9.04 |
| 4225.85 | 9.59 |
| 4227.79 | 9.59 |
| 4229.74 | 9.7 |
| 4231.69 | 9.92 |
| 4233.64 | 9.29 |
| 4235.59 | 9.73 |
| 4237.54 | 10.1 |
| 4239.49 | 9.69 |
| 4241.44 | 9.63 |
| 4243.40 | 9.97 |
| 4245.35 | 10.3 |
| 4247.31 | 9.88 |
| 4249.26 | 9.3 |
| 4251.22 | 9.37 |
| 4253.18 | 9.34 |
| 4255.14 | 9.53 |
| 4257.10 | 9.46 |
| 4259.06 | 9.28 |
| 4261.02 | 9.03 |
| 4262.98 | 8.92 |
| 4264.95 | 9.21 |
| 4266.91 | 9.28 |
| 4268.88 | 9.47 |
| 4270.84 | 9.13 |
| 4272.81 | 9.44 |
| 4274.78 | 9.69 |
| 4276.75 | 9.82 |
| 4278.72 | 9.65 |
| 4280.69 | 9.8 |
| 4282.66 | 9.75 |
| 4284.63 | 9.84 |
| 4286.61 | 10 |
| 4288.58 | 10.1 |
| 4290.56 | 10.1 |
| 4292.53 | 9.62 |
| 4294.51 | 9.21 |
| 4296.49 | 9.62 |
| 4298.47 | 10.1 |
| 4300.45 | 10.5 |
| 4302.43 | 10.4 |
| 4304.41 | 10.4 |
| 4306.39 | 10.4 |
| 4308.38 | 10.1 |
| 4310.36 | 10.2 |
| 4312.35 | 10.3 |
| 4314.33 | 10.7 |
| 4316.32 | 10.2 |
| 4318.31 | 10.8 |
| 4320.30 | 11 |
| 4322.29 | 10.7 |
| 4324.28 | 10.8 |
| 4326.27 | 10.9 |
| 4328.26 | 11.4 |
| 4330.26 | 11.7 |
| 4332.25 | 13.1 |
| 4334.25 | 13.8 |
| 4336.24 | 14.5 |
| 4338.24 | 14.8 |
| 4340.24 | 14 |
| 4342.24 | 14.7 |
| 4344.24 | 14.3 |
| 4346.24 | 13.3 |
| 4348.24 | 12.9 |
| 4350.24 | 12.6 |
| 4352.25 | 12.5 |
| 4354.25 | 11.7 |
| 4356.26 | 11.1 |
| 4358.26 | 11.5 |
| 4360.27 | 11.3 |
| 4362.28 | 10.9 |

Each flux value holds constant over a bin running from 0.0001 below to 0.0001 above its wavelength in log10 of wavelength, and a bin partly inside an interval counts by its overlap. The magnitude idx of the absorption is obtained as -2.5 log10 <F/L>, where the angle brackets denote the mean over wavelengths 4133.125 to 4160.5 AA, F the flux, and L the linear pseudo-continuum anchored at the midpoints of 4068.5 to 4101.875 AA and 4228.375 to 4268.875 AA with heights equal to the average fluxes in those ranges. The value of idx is 0.094 mag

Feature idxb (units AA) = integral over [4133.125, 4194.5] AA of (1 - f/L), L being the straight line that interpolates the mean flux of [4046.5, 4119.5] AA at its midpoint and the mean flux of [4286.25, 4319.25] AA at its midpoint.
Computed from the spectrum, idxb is 5.4 AA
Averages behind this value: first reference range 10.5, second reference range 10.2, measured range 9.45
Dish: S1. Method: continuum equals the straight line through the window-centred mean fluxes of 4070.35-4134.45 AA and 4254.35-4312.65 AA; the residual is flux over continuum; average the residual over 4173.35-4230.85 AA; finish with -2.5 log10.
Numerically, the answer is 0.12 mag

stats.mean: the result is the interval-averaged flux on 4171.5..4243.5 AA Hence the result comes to 9.25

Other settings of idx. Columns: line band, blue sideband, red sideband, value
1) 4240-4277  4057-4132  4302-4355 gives 0.21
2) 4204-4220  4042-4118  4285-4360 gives 0.26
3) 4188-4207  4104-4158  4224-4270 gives 0.11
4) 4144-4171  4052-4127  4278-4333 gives 0.13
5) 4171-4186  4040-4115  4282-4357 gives 0.10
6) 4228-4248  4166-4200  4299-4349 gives 0.06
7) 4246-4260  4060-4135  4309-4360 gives 0.22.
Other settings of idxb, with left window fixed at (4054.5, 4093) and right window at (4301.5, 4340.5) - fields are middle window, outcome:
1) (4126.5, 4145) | 1.42 AA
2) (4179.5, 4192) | 1.61 AA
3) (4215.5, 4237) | 3.06 AA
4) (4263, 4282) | 2.93 AA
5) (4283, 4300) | 2.20 AA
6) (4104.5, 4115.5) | -0.78 AA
